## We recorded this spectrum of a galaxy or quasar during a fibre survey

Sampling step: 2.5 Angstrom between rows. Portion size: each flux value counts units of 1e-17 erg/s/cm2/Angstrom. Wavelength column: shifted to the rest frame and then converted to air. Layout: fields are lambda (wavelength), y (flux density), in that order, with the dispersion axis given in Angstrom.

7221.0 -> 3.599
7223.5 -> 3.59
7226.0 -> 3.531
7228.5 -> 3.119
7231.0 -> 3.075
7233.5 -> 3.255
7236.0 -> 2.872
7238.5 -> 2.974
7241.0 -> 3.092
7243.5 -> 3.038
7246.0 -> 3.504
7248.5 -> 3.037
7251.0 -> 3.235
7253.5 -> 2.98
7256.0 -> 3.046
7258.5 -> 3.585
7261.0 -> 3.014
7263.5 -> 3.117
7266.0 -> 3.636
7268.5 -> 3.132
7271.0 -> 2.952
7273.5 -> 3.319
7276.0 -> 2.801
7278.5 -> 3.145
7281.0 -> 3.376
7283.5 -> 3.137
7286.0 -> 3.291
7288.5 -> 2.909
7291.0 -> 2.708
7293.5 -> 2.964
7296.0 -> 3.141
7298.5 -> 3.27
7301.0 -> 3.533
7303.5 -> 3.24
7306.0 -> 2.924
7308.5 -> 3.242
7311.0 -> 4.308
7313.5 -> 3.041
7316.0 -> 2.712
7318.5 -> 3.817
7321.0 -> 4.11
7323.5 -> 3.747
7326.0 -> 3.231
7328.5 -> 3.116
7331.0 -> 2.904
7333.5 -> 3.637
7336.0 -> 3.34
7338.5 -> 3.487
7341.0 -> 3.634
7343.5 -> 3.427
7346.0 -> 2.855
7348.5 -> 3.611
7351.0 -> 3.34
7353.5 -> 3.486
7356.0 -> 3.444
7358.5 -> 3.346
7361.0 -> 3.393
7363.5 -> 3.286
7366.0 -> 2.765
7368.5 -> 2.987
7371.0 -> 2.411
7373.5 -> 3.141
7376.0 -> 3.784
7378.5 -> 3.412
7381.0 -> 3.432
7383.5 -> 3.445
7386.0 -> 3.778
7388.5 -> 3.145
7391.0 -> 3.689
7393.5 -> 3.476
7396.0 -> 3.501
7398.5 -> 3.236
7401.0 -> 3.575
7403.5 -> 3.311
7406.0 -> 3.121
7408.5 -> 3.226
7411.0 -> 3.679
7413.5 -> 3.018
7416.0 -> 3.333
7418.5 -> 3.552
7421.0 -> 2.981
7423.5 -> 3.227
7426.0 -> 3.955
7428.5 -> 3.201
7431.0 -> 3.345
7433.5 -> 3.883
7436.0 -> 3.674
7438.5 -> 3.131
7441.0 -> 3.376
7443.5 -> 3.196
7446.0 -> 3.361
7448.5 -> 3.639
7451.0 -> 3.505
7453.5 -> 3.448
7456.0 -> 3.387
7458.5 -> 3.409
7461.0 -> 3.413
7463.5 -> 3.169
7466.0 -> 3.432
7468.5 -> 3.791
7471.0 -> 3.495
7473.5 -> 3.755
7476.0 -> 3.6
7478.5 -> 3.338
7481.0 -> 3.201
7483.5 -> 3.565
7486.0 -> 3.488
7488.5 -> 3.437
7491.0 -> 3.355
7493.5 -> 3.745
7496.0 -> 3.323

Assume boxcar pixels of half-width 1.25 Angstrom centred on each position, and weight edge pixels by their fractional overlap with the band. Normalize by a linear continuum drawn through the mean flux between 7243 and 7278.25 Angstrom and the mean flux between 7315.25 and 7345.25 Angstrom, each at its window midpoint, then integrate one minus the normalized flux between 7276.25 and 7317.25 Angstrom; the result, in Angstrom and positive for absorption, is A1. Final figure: 1.7 Angstrom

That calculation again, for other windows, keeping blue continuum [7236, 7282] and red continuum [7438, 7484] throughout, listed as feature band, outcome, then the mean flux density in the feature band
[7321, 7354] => -1.3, 3.4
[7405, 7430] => 0.3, 3.33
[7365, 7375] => 1.4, 2.85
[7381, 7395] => -0.7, 3.5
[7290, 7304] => 0.3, 3.15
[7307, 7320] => -0.8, 3.43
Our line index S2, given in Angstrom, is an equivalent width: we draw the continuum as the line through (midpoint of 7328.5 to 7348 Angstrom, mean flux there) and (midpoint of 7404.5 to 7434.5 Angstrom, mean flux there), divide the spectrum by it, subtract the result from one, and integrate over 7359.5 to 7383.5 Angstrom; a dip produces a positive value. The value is 1.1 Angstrom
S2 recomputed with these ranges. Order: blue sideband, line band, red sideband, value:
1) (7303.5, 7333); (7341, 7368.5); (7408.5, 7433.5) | 0.7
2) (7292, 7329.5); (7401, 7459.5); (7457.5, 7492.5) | 0.7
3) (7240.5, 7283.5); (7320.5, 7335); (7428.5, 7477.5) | -0.6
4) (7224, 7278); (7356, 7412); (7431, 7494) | 0.5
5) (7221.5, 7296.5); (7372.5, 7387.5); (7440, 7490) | -0.8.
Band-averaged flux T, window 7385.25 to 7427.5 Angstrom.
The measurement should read 3.39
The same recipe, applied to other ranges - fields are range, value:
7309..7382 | 3.35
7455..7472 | 3.44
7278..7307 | 3.14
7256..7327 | 3.26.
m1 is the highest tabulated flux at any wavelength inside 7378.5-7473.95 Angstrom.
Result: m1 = 3.955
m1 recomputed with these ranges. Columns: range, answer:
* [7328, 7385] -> 3.784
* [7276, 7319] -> 4.308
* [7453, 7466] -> 3.448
